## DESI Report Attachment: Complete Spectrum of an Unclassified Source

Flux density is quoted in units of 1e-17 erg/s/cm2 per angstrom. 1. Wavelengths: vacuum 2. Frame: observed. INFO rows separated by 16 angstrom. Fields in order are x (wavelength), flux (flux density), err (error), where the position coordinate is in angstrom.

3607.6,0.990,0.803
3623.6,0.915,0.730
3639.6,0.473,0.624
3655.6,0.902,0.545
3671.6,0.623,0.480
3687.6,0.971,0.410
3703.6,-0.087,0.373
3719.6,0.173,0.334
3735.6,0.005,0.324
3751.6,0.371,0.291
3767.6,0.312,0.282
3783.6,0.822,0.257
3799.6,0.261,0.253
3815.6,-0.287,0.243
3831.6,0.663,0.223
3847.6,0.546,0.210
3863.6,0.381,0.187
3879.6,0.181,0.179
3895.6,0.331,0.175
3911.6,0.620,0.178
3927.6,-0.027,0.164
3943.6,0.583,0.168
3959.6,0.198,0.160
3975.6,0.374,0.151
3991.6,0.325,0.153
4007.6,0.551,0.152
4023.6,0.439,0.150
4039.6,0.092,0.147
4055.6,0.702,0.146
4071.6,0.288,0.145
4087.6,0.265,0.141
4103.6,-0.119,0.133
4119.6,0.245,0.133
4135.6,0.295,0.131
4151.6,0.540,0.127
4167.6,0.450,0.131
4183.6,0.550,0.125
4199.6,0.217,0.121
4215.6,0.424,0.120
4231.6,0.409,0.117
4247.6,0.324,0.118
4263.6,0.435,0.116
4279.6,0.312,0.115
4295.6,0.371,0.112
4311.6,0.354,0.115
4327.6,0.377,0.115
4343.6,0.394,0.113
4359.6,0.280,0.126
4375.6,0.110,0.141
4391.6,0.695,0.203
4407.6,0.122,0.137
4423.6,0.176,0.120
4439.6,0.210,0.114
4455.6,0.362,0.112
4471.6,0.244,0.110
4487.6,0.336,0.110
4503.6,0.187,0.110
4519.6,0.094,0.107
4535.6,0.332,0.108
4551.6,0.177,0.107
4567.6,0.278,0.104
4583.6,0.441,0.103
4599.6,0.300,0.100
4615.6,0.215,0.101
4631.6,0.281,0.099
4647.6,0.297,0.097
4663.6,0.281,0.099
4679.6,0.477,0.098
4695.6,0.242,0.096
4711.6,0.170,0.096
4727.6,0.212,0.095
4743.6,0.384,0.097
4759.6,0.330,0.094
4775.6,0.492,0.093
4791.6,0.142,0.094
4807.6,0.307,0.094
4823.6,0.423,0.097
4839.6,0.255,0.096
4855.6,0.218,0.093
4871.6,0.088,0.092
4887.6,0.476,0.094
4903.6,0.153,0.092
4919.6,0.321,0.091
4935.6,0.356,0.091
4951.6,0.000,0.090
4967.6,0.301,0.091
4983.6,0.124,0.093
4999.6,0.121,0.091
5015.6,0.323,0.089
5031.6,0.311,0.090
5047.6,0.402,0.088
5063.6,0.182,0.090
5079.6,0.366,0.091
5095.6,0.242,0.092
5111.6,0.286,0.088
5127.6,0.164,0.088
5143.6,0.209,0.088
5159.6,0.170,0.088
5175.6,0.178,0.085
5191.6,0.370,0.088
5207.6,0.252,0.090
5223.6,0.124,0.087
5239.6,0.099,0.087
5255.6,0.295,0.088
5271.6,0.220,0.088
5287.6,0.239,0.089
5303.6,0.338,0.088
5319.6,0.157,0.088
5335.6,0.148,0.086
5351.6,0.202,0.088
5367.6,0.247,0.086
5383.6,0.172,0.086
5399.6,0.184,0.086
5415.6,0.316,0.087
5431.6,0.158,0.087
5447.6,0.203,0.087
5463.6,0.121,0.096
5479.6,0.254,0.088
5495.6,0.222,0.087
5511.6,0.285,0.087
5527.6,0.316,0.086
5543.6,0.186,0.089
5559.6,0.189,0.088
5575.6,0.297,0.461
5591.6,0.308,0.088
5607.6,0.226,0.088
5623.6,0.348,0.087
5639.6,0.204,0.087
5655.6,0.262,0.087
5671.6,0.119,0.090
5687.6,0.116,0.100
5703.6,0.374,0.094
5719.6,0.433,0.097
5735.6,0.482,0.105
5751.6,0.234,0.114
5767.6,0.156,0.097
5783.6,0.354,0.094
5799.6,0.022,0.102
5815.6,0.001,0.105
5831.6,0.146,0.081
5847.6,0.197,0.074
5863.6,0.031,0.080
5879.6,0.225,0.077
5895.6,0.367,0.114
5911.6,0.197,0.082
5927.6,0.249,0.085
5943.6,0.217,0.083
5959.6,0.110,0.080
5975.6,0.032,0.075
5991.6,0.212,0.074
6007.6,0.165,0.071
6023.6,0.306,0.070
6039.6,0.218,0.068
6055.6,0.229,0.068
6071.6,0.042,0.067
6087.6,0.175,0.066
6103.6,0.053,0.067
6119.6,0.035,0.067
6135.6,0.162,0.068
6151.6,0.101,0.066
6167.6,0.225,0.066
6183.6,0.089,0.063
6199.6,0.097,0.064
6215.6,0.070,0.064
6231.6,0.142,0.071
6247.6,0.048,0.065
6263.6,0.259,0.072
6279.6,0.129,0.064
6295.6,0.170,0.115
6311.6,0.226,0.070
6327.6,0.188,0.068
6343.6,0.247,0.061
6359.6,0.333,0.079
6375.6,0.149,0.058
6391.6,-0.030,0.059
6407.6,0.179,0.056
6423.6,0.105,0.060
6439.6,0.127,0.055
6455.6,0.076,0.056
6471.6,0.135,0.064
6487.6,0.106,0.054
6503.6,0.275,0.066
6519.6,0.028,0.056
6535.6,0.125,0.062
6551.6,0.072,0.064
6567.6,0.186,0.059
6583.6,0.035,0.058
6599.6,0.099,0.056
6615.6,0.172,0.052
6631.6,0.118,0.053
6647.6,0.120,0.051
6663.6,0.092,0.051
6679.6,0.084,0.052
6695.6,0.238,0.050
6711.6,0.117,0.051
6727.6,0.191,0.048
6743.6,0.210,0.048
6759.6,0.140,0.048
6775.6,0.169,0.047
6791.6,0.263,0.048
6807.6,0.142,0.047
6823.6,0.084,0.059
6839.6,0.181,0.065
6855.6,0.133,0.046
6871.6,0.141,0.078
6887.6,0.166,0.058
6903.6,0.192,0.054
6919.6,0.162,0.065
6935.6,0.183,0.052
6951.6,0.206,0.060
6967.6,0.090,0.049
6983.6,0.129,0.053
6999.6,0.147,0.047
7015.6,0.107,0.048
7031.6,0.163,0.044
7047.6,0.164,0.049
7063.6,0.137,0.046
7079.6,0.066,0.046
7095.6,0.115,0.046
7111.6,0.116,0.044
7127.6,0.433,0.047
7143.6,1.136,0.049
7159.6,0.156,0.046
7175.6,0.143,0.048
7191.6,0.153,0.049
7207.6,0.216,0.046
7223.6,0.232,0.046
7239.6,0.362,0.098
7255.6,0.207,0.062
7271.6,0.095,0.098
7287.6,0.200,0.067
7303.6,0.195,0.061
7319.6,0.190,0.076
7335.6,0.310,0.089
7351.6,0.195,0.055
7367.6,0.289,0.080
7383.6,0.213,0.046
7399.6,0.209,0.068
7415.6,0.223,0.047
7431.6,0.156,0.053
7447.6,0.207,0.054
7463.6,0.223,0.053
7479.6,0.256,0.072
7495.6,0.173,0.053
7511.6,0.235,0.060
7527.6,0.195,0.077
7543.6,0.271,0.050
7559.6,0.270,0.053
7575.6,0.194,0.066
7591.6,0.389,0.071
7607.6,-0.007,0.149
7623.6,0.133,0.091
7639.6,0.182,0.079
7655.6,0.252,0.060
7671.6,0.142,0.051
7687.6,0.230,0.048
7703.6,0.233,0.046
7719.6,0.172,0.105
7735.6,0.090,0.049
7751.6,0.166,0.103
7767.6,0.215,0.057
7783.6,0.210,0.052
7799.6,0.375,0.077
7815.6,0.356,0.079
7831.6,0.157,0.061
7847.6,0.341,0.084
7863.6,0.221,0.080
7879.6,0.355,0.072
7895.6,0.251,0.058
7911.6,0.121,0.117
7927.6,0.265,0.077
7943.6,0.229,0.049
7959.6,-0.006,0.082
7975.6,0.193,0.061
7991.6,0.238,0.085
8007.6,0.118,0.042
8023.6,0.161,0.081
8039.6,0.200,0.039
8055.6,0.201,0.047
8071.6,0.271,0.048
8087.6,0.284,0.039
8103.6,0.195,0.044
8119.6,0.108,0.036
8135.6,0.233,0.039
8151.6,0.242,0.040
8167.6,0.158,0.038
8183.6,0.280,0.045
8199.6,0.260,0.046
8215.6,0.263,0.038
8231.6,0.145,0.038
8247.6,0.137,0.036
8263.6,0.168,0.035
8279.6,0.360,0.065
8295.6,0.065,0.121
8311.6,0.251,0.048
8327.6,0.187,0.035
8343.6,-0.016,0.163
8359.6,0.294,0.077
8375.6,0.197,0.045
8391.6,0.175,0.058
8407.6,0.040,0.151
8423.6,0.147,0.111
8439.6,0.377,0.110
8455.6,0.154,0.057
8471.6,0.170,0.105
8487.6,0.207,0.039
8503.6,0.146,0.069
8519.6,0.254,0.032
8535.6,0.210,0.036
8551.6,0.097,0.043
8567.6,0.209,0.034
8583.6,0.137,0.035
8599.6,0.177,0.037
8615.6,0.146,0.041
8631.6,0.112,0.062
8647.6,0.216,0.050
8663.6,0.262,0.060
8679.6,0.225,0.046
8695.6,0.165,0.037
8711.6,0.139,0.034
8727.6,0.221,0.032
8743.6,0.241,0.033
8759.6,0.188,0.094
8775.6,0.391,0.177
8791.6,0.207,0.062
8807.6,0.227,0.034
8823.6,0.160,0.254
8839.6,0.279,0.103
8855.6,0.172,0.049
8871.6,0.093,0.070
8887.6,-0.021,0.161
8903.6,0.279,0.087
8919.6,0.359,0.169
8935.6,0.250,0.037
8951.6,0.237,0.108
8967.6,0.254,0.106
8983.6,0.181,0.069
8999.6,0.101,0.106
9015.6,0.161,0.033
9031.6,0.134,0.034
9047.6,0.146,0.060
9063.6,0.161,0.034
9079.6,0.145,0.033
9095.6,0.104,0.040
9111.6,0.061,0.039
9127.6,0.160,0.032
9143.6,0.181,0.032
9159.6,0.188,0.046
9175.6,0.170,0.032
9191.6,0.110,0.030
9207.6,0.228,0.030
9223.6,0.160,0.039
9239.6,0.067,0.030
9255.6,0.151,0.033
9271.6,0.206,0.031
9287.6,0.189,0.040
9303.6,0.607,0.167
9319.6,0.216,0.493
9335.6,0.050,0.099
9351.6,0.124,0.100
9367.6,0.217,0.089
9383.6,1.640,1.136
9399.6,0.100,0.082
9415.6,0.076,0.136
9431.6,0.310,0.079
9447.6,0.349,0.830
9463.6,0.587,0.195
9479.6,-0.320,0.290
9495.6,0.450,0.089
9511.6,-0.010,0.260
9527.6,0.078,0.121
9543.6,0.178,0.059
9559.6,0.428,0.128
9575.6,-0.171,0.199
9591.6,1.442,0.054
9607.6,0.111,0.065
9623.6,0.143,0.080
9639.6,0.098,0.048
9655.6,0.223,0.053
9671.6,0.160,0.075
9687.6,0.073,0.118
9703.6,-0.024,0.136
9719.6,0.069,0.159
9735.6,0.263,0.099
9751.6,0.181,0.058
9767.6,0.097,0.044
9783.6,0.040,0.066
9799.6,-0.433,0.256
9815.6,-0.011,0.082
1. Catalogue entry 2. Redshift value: 0.915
